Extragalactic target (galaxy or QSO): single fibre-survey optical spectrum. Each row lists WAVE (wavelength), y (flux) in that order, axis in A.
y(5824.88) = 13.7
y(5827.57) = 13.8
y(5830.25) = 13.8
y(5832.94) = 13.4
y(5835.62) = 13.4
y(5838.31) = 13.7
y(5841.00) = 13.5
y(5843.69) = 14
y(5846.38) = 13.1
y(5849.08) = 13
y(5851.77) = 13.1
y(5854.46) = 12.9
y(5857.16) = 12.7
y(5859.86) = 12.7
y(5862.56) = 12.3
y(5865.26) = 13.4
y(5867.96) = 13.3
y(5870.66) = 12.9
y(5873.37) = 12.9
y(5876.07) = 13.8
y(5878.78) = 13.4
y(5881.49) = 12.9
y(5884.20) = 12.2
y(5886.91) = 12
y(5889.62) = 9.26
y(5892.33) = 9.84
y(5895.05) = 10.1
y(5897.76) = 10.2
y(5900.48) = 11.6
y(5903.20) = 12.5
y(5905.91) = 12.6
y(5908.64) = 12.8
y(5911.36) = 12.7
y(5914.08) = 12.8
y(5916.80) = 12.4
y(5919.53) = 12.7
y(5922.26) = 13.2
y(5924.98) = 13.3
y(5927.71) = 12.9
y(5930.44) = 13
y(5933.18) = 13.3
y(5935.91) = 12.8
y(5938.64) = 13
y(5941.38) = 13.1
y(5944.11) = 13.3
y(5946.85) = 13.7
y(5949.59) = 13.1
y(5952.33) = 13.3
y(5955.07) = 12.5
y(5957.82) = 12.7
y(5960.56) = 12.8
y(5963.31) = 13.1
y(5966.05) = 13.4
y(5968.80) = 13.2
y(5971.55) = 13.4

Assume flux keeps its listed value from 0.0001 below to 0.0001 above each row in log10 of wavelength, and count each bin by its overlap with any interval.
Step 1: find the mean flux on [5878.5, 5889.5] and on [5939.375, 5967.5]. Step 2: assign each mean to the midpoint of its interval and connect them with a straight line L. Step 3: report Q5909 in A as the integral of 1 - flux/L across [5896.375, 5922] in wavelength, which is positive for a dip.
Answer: 0.4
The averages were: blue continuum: 12.2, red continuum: 13.1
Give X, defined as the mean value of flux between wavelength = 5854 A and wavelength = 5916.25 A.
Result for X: 12.2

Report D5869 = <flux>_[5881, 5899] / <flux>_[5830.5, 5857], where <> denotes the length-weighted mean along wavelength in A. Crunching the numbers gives 0.81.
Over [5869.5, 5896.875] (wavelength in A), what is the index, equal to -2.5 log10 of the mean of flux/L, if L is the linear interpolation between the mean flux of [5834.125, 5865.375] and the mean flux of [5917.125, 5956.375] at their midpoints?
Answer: 0.11 mag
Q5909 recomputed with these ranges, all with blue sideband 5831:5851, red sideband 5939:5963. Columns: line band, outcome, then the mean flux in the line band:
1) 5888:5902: 3.2 A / 10.3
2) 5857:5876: 0.6 A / 13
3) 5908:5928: 0.5 A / 12.9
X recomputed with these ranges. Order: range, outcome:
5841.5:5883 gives 13.1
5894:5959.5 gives 12.7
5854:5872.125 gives 12.9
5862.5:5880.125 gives 13.2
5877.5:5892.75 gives 11.7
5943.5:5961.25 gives 13.1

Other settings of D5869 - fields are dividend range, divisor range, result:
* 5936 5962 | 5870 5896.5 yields 1.10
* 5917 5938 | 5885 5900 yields 1.25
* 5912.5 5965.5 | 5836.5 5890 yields 1.01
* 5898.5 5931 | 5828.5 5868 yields 0.96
